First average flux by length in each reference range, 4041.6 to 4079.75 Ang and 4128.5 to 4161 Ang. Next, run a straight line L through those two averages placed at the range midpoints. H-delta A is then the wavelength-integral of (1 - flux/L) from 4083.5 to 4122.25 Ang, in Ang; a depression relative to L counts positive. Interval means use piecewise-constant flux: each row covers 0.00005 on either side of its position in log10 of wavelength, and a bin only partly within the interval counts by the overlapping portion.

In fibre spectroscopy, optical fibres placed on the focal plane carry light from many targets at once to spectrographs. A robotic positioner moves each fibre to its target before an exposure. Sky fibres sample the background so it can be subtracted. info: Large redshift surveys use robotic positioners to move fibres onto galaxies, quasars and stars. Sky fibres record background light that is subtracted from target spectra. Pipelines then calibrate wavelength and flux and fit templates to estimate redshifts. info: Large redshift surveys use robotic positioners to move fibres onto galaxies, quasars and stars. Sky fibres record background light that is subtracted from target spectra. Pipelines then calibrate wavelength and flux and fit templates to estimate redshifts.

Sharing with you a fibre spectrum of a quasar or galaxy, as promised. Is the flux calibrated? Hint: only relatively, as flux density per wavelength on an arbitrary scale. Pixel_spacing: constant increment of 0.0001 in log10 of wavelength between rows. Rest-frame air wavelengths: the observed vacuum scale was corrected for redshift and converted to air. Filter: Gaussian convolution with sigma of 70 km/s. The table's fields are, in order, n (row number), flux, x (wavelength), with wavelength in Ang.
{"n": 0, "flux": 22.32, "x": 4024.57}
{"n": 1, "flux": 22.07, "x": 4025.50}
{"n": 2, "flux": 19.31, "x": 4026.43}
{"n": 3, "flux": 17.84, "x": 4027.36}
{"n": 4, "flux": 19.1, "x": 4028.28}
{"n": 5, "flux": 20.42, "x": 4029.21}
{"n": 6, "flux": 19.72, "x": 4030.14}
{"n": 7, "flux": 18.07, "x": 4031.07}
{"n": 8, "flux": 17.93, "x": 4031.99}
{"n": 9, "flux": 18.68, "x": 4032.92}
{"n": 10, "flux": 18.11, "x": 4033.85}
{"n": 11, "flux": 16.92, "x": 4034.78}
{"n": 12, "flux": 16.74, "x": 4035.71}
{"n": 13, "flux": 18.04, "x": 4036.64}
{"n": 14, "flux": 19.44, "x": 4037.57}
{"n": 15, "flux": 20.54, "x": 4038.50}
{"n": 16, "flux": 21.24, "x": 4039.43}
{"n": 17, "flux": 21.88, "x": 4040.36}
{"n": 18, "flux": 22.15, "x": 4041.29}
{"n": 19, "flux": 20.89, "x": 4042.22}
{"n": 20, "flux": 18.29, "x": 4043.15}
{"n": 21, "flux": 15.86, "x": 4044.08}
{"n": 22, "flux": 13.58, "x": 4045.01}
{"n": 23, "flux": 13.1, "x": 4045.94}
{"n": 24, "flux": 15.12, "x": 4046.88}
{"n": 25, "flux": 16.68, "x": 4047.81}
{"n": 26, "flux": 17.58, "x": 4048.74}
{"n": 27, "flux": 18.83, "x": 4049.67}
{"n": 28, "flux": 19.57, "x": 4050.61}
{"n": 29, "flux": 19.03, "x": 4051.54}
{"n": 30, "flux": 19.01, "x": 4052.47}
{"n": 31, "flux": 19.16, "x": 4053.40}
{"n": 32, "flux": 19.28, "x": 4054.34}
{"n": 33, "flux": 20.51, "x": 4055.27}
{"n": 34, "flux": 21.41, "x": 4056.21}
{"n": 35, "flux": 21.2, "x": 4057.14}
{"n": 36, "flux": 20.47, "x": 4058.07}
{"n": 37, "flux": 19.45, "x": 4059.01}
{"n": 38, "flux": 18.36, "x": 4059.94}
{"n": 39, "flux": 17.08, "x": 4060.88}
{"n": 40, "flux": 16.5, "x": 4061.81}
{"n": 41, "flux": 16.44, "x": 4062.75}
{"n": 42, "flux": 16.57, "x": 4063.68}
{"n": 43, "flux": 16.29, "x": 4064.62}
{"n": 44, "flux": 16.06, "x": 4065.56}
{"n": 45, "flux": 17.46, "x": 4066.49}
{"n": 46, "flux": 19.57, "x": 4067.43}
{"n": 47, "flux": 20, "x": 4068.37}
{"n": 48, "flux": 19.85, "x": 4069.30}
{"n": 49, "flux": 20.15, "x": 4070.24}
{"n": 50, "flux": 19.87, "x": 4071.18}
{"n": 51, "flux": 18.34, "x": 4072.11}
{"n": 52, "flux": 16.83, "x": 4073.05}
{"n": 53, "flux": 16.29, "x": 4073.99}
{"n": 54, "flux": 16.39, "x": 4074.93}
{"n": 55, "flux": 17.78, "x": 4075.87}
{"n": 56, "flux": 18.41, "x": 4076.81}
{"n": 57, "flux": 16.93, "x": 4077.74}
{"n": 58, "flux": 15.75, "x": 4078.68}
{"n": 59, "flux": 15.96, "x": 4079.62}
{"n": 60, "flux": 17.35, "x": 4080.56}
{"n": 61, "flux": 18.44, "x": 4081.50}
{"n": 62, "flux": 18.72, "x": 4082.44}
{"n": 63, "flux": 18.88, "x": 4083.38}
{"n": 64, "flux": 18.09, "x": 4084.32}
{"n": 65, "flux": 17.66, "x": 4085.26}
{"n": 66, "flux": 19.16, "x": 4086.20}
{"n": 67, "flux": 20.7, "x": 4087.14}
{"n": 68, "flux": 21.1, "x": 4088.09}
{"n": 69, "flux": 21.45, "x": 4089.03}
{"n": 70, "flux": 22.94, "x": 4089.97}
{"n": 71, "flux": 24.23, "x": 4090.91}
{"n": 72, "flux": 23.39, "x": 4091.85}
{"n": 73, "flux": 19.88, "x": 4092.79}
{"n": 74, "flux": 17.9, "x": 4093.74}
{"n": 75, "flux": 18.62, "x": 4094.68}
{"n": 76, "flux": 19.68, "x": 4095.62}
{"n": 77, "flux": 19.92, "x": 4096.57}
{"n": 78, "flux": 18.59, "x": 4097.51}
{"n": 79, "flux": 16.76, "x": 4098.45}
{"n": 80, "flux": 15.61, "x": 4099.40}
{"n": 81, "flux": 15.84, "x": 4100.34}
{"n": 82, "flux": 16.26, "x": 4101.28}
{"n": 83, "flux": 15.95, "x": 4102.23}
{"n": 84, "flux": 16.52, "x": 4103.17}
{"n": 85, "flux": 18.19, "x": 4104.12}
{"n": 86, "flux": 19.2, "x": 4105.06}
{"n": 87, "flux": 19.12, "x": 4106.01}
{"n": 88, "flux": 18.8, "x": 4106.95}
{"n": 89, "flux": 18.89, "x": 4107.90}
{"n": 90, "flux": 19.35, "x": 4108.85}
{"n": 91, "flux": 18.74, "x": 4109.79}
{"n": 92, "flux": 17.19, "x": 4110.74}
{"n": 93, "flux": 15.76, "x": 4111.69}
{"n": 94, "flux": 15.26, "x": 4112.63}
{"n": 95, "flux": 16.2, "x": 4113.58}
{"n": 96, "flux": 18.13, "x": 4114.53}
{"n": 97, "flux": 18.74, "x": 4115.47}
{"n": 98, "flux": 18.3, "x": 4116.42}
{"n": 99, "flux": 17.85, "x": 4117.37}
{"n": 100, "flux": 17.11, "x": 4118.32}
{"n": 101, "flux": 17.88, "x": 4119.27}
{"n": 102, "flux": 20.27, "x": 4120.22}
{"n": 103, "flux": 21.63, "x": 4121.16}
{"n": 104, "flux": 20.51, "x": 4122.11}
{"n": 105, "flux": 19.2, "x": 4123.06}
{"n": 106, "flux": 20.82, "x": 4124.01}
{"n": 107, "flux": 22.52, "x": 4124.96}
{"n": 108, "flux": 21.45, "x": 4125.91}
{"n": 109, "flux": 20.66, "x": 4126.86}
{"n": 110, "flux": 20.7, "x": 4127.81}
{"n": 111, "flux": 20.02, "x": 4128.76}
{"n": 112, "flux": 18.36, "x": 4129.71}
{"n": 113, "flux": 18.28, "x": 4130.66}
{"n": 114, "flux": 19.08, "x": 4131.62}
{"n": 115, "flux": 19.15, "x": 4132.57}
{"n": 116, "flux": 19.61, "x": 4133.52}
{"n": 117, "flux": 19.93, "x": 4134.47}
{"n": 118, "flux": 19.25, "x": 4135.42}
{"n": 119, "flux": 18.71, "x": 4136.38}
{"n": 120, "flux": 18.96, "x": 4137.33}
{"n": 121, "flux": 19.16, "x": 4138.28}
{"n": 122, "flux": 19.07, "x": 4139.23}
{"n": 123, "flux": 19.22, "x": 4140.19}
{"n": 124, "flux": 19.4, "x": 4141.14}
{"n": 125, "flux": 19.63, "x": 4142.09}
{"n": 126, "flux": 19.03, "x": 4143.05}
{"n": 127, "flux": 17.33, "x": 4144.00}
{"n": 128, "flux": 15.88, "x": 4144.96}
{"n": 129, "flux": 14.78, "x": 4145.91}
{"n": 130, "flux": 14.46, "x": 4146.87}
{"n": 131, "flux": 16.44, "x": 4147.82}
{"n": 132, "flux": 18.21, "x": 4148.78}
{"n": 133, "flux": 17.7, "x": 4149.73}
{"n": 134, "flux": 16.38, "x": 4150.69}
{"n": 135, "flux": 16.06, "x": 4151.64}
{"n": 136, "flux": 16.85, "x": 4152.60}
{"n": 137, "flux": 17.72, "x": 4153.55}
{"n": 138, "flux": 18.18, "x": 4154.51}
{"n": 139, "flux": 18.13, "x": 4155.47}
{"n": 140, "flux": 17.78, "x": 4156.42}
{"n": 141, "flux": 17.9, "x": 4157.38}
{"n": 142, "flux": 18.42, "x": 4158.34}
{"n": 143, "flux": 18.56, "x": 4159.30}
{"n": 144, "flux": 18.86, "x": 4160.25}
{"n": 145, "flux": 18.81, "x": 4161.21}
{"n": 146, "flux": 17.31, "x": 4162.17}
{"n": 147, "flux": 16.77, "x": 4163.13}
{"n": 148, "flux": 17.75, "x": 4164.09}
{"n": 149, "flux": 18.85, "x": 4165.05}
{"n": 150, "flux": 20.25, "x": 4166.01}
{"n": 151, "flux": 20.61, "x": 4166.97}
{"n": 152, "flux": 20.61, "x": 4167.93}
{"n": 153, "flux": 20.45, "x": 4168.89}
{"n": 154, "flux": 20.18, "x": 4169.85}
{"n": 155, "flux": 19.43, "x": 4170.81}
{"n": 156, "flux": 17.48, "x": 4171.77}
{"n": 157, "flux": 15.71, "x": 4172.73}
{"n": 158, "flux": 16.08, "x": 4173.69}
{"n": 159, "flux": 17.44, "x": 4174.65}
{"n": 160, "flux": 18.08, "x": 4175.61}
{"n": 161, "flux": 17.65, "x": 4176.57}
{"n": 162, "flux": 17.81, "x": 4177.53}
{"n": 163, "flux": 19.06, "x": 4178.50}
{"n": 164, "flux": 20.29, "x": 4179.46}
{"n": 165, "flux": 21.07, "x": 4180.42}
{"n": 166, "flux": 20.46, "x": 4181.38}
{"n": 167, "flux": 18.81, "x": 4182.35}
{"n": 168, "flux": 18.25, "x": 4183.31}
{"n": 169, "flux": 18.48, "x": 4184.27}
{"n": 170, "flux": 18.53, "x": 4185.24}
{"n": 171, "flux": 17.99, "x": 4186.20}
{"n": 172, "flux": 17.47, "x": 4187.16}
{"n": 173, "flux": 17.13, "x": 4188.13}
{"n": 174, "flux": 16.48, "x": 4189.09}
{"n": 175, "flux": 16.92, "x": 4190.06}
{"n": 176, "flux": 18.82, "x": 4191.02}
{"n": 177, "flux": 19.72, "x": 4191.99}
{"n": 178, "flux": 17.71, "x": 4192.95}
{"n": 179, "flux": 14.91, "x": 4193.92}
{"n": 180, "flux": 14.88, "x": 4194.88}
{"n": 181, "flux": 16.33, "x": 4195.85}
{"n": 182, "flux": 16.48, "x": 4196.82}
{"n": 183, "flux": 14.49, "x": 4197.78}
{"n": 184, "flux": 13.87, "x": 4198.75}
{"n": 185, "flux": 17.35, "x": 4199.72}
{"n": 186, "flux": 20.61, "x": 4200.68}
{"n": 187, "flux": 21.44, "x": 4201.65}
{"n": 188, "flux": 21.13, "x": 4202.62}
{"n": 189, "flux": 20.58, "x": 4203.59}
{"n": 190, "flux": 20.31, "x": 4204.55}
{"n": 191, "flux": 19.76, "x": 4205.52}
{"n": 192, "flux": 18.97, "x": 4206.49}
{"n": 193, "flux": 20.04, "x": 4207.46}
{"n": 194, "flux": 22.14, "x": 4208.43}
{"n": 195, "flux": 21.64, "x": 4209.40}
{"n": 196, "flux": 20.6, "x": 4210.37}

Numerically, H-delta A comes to -1.39 Ang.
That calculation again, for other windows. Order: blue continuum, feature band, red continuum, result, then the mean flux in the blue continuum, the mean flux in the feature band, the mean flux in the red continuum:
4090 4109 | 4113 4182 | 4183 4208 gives -0.9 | 18.7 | 18.6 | 18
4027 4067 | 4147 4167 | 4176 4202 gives 0.1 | 18.4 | 17.9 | 17.9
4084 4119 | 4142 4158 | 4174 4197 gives 0.9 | 18.6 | 17.2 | 18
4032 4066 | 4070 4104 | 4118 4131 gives 1.2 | 18.3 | 18.5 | 20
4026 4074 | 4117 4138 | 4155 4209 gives -1.3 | 18.5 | 19.6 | 18.4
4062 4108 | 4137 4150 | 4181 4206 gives 0.3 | 18.4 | 17.8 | 18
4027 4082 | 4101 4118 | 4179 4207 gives 0.5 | 18.3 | 17.7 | 18.3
